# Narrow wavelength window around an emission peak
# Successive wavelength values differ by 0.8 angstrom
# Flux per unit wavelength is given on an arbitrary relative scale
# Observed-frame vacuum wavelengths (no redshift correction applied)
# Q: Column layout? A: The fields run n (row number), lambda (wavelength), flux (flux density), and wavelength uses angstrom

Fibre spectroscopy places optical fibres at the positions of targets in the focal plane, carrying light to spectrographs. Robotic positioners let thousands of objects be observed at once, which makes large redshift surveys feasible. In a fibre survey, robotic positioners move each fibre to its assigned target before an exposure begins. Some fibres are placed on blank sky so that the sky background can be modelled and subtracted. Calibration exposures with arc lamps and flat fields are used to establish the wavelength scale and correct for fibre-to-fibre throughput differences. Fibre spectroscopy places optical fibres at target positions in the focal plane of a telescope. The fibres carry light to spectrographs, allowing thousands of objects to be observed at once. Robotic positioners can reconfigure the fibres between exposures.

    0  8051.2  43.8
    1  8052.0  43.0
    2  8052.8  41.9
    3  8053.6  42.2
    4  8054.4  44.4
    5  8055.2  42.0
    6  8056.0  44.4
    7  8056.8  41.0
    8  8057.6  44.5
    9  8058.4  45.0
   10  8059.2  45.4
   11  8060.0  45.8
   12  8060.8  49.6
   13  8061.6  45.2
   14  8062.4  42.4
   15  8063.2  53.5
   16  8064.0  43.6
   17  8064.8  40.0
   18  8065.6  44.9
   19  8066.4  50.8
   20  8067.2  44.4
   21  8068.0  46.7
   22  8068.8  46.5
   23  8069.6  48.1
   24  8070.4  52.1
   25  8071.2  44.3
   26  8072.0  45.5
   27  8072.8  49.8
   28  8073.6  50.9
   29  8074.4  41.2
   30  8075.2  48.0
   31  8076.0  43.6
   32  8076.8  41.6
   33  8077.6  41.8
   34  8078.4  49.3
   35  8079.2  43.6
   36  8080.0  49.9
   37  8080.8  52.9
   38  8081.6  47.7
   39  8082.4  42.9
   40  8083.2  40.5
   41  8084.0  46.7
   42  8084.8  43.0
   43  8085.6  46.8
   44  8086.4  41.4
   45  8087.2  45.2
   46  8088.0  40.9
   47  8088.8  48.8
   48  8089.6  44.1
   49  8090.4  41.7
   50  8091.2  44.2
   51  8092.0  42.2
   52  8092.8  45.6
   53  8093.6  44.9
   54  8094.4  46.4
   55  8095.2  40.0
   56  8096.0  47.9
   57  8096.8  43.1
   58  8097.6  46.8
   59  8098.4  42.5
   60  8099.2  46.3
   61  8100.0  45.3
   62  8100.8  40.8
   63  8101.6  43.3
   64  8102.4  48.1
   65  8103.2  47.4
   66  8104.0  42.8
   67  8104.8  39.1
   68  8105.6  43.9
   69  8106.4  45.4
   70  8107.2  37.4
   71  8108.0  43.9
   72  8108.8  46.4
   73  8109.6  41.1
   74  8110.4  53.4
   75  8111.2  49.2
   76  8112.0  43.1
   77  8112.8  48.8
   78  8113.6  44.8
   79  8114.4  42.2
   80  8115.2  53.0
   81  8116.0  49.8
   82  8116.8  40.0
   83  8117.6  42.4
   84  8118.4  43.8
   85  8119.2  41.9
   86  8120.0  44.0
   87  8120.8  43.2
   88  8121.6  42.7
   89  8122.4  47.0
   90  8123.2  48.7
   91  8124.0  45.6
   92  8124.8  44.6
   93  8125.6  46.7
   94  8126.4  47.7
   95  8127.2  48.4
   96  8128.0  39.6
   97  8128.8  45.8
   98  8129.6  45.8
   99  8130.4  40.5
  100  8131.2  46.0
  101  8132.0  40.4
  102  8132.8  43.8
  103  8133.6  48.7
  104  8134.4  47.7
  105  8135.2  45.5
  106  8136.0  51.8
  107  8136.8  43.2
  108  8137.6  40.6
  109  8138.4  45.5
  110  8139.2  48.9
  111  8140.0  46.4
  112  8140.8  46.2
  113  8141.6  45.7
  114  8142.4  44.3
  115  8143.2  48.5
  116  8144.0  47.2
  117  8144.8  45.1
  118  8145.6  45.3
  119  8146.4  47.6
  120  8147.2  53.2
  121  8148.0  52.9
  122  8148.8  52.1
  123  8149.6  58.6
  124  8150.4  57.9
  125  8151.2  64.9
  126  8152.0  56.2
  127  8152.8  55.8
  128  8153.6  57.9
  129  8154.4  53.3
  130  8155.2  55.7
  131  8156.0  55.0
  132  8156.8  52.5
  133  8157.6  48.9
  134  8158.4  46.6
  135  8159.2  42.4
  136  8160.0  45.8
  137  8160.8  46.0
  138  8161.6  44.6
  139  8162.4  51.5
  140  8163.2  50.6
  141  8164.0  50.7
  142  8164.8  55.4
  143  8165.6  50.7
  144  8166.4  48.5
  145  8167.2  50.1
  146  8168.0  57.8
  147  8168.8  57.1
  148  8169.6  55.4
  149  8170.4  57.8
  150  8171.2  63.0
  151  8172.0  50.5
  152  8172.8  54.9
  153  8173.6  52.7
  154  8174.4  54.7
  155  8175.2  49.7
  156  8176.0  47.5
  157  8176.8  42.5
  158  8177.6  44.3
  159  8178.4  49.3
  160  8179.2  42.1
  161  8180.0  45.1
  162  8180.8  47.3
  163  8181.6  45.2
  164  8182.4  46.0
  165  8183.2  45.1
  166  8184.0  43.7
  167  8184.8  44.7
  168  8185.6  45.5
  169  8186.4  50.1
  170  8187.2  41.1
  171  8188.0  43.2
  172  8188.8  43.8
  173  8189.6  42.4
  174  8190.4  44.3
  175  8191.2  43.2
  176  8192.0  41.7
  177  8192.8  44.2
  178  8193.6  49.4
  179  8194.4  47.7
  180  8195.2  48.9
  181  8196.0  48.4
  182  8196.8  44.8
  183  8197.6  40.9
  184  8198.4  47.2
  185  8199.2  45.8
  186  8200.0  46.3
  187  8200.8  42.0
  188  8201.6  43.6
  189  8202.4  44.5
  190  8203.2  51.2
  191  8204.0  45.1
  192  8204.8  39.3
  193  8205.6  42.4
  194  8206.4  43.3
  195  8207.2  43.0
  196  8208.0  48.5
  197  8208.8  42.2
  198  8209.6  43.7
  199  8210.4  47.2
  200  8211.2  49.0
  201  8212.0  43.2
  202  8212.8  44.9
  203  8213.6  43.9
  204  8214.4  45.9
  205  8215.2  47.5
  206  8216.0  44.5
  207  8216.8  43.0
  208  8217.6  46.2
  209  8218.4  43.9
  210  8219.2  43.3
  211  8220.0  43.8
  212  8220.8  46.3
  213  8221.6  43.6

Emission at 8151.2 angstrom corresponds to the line [S II] 6716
